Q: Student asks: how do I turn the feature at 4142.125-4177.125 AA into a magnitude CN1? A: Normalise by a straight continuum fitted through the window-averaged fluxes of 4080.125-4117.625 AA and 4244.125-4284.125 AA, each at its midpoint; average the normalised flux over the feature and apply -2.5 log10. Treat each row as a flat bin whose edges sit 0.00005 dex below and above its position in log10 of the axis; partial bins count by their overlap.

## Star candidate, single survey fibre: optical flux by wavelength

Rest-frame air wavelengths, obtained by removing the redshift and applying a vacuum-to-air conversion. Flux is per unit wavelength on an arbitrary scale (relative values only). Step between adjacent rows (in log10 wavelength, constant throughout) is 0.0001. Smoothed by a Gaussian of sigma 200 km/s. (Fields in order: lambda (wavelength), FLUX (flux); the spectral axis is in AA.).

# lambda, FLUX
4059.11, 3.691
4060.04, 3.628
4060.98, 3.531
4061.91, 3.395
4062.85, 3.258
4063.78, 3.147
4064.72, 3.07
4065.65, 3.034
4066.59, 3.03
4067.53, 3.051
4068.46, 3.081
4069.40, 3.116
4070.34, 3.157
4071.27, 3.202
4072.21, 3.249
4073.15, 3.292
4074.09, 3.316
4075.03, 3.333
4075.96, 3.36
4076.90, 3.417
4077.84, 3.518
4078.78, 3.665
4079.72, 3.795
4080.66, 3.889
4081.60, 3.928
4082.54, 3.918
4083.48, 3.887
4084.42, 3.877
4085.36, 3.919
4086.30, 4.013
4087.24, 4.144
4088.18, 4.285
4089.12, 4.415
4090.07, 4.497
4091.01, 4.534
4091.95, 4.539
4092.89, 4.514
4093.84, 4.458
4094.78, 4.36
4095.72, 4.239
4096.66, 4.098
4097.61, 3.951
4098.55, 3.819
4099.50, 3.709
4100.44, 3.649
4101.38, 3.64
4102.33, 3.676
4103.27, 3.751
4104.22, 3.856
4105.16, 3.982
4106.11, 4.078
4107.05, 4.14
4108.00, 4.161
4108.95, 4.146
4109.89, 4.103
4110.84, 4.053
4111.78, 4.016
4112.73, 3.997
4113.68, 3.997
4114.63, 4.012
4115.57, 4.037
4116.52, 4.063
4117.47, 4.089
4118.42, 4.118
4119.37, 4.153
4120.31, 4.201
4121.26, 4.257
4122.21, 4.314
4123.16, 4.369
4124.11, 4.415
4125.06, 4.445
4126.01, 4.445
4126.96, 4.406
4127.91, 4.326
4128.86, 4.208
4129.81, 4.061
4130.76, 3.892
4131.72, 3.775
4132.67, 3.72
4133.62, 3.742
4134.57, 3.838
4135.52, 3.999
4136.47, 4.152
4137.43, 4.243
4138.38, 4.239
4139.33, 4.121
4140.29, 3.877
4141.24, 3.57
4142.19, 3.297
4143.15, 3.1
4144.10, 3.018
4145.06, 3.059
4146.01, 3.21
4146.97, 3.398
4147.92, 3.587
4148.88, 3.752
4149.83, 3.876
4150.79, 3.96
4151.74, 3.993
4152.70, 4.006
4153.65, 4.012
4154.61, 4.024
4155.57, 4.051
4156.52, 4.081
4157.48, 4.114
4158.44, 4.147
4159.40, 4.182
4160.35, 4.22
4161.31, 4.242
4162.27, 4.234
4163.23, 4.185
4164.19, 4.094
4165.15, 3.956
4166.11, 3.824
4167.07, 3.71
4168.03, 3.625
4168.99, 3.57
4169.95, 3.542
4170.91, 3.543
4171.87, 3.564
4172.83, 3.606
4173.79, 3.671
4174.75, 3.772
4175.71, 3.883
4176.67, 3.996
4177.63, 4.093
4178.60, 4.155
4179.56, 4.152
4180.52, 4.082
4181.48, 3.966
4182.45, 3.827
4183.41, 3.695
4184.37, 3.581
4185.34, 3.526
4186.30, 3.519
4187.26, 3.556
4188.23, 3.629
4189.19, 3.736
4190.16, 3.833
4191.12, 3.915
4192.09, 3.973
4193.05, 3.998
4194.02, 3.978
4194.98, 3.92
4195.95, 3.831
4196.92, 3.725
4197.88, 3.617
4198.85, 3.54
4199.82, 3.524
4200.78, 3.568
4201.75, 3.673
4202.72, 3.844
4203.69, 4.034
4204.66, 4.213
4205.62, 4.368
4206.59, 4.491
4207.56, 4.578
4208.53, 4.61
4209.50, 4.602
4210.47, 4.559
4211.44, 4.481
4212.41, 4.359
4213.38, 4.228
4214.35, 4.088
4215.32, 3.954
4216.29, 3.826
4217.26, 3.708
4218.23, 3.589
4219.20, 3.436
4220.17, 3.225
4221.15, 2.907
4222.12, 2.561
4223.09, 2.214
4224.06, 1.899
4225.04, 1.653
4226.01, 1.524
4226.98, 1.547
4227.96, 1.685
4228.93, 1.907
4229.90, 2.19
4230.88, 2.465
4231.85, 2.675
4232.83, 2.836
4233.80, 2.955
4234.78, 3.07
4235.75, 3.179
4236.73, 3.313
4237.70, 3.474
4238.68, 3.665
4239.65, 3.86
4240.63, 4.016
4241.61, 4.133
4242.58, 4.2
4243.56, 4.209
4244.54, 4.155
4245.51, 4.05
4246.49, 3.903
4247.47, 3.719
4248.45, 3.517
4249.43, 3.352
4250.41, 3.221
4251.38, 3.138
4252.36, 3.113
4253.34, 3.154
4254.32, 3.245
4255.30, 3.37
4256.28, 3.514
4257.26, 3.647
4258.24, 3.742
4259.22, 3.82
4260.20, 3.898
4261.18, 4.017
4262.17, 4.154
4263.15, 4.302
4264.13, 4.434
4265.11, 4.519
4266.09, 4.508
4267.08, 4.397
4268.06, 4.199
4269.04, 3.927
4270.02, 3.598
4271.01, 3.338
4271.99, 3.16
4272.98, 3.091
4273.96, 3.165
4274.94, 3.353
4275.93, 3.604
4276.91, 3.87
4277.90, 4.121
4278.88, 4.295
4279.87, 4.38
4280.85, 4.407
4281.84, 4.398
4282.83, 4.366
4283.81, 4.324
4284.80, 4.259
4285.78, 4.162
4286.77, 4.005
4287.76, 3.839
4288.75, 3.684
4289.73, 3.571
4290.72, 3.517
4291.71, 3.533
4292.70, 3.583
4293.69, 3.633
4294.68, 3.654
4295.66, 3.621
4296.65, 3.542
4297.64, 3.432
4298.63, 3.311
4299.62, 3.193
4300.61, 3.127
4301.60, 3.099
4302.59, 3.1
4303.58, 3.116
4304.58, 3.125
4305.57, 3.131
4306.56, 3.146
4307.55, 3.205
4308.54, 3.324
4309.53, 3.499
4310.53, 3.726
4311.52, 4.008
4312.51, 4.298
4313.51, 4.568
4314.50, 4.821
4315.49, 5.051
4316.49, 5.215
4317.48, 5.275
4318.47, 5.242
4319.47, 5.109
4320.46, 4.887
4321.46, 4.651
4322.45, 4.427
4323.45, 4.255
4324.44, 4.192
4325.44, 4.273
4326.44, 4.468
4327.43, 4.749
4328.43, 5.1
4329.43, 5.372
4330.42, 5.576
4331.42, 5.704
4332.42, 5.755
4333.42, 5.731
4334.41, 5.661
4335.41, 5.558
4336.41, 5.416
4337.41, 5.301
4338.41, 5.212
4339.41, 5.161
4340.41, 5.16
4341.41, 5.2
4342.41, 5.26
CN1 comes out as 0.05 mag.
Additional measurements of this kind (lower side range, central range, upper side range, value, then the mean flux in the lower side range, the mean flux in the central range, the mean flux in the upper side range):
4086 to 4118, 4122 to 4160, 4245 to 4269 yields 0.02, 4.09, 3.92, 3.79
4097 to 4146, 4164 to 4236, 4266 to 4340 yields 0.14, 3.96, 3.55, 4.18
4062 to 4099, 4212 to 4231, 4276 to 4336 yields 0.37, 3.73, 2.85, 4.2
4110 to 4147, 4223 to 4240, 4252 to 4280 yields 0.44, 3.96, 2.56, 3.79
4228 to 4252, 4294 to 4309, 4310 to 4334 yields 0.34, 3.35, 3.28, 4.85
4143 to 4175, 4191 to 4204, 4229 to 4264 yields -0.03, 3.8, 3.79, 3.51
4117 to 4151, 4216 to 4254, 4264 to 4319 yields 0.24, 3.92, 3.11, 3.86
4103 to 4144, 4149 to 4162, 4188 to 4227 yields -0.05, 4.03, 4.07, 3.66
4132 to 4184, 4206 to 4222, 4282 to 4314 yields -0.07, 3.84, 4.01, 3.62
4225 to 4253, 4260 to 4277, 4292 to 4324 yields -0.11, 3.15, 3.86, 3.92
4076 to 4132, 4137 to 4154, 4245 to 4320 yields 0.09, 4.07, 3.68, 3.82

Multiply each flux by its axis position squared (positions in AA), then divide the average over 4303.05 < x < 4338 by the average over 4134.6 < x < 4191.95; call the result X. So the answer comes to 1.30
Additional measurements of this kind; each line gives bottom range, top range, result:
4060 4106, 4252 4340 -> 1.23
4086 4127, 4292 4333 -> 1.11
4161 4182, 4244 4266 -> 1.00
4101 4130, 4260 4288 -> 1.05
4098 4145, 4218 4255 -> 0.82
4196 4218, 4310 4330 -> 1.22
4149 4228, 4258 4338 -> 1.17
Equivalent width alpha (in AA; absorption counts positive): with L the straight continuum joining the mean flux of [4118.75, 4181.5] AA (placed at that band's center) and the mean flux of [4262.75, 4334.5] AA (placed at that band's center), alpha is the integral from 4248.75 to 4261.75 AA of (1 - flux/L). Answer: 1.8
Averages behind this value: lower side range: 3.93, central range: 3.48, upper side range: 4.11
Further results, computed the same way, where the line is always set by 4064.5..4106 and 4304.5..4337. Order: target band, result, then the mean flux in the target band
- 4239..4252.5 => 1.83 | 3.77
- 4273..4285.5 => 1.33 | 4.01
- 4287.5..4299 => 2.45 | 3.58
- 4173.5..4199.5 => 2.02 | 3.82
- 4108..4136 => -1.51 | 4.11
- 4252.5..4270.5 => 2.14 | 3.9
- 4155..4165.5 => -0.24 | 4.14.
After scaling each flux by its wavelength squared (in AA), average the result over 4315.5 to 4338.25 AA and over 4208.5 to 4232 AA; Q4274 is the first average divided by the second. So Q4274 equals 1.7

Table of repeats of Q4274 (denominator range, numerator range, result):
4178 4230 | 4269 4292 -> 1.11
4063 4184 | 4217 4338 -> 1.06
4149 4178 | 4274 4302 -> 1.02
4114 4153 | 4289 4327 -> 1.08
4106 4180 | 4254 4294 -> 1.05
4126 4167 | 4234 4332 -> 1.07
